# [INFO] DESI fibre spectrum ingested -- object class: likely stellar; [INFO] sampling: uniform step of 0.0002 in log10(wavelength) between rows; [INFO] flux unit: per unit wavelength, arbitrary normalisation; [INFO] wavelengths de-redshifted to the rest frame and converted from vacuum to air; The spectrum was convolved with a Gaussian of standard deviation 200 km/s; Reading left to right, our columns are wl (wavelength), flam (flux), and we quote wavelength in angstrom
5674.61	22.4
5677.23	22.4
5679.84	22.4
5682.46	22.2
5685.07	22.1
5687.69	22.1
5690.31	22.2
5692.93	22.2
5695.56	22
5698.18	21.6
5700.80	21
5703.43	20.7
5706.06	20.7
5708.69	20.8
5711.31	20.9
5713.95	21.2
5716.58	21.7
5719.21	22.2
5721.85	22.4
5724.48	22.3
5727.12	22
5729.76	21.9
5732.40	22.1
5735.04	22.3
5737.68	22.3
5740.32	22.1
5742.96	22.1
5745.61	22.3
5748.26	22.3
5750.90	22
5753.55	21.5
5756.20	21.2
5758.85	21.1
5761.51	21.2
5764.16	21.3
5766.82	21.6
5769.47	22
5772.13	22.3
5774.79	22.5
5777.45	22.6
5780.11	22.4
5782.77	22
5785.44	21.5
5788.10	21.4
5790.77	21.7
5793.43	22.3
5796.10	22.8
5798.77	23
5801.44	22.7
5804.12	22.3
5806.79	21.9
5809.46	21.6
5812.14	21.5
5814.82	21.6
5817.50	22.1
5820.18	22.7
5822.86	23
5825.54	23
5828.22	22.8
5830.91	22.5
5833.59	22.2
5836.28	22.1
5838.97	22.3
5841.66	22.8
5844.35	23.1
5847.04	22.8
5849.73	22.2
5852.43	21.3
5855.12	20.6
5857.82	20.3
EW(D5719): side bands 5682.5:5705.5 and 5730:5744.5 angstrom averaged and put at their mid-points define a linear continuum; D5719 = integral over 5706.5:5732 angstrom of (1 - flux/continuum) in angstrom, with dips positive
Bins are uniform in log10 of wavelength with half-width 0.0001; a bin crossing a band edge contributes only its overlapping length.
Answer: 0.3 angstrom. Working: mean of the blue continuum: 21.7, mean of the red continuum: 22.2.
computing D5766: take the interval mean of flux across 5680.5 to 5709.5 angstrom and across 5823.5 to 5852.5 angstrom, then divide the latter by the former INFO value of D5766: 1.04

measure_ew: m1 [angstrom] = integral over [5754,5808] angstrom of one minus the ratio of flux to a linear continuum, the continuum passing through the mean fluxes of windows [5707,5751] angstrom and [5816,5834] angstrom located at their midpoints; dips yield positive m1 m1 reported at 0.8 angstrom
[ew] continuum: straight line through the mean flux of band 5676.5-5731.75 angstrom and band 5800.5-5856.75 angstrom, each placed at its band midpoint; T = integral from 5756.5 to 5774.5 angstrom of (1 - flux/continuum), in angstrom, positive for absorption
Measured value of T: 0.3 angstrom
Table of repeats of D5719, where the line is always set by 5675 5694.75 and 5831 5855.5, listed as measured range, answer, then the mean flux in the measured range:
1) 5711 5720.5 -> 0.28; 21.6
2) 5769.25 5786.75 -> 0.03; 22.2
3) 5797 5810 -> -0.07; 22.4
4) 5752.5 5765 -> 0.55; 21.3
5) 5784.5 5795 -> 0.23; 21.8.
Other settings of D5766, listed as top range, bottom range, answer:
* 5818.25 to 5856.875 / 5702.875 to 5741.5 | 1.03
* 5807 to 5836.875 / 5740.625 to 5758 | 1.02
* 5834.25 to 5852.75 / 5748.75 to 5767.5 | 1.05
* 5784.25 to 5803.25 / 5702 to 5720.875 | 1.05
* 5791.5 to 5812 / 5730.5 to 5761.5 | 1.02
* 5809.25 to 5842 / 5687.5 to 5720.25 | 1.04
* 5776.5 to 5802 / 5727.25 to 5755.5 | 1.01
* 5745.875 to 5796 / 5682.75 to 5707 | 1.01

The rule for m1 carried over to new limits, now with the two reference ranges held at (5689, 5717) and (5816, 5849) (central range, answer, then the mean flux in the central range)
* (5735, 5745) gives -0.2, 22.2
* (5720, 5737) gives -0.5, 22.2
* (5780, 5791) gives 0.2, 21.7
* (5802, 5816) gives 0.3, 21.8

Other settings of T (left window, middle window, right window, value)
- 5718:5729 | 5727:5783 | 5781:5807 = 0.6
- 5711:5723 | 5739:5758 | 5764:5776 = 0.0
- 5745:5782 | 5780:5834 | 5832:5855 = -0.4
